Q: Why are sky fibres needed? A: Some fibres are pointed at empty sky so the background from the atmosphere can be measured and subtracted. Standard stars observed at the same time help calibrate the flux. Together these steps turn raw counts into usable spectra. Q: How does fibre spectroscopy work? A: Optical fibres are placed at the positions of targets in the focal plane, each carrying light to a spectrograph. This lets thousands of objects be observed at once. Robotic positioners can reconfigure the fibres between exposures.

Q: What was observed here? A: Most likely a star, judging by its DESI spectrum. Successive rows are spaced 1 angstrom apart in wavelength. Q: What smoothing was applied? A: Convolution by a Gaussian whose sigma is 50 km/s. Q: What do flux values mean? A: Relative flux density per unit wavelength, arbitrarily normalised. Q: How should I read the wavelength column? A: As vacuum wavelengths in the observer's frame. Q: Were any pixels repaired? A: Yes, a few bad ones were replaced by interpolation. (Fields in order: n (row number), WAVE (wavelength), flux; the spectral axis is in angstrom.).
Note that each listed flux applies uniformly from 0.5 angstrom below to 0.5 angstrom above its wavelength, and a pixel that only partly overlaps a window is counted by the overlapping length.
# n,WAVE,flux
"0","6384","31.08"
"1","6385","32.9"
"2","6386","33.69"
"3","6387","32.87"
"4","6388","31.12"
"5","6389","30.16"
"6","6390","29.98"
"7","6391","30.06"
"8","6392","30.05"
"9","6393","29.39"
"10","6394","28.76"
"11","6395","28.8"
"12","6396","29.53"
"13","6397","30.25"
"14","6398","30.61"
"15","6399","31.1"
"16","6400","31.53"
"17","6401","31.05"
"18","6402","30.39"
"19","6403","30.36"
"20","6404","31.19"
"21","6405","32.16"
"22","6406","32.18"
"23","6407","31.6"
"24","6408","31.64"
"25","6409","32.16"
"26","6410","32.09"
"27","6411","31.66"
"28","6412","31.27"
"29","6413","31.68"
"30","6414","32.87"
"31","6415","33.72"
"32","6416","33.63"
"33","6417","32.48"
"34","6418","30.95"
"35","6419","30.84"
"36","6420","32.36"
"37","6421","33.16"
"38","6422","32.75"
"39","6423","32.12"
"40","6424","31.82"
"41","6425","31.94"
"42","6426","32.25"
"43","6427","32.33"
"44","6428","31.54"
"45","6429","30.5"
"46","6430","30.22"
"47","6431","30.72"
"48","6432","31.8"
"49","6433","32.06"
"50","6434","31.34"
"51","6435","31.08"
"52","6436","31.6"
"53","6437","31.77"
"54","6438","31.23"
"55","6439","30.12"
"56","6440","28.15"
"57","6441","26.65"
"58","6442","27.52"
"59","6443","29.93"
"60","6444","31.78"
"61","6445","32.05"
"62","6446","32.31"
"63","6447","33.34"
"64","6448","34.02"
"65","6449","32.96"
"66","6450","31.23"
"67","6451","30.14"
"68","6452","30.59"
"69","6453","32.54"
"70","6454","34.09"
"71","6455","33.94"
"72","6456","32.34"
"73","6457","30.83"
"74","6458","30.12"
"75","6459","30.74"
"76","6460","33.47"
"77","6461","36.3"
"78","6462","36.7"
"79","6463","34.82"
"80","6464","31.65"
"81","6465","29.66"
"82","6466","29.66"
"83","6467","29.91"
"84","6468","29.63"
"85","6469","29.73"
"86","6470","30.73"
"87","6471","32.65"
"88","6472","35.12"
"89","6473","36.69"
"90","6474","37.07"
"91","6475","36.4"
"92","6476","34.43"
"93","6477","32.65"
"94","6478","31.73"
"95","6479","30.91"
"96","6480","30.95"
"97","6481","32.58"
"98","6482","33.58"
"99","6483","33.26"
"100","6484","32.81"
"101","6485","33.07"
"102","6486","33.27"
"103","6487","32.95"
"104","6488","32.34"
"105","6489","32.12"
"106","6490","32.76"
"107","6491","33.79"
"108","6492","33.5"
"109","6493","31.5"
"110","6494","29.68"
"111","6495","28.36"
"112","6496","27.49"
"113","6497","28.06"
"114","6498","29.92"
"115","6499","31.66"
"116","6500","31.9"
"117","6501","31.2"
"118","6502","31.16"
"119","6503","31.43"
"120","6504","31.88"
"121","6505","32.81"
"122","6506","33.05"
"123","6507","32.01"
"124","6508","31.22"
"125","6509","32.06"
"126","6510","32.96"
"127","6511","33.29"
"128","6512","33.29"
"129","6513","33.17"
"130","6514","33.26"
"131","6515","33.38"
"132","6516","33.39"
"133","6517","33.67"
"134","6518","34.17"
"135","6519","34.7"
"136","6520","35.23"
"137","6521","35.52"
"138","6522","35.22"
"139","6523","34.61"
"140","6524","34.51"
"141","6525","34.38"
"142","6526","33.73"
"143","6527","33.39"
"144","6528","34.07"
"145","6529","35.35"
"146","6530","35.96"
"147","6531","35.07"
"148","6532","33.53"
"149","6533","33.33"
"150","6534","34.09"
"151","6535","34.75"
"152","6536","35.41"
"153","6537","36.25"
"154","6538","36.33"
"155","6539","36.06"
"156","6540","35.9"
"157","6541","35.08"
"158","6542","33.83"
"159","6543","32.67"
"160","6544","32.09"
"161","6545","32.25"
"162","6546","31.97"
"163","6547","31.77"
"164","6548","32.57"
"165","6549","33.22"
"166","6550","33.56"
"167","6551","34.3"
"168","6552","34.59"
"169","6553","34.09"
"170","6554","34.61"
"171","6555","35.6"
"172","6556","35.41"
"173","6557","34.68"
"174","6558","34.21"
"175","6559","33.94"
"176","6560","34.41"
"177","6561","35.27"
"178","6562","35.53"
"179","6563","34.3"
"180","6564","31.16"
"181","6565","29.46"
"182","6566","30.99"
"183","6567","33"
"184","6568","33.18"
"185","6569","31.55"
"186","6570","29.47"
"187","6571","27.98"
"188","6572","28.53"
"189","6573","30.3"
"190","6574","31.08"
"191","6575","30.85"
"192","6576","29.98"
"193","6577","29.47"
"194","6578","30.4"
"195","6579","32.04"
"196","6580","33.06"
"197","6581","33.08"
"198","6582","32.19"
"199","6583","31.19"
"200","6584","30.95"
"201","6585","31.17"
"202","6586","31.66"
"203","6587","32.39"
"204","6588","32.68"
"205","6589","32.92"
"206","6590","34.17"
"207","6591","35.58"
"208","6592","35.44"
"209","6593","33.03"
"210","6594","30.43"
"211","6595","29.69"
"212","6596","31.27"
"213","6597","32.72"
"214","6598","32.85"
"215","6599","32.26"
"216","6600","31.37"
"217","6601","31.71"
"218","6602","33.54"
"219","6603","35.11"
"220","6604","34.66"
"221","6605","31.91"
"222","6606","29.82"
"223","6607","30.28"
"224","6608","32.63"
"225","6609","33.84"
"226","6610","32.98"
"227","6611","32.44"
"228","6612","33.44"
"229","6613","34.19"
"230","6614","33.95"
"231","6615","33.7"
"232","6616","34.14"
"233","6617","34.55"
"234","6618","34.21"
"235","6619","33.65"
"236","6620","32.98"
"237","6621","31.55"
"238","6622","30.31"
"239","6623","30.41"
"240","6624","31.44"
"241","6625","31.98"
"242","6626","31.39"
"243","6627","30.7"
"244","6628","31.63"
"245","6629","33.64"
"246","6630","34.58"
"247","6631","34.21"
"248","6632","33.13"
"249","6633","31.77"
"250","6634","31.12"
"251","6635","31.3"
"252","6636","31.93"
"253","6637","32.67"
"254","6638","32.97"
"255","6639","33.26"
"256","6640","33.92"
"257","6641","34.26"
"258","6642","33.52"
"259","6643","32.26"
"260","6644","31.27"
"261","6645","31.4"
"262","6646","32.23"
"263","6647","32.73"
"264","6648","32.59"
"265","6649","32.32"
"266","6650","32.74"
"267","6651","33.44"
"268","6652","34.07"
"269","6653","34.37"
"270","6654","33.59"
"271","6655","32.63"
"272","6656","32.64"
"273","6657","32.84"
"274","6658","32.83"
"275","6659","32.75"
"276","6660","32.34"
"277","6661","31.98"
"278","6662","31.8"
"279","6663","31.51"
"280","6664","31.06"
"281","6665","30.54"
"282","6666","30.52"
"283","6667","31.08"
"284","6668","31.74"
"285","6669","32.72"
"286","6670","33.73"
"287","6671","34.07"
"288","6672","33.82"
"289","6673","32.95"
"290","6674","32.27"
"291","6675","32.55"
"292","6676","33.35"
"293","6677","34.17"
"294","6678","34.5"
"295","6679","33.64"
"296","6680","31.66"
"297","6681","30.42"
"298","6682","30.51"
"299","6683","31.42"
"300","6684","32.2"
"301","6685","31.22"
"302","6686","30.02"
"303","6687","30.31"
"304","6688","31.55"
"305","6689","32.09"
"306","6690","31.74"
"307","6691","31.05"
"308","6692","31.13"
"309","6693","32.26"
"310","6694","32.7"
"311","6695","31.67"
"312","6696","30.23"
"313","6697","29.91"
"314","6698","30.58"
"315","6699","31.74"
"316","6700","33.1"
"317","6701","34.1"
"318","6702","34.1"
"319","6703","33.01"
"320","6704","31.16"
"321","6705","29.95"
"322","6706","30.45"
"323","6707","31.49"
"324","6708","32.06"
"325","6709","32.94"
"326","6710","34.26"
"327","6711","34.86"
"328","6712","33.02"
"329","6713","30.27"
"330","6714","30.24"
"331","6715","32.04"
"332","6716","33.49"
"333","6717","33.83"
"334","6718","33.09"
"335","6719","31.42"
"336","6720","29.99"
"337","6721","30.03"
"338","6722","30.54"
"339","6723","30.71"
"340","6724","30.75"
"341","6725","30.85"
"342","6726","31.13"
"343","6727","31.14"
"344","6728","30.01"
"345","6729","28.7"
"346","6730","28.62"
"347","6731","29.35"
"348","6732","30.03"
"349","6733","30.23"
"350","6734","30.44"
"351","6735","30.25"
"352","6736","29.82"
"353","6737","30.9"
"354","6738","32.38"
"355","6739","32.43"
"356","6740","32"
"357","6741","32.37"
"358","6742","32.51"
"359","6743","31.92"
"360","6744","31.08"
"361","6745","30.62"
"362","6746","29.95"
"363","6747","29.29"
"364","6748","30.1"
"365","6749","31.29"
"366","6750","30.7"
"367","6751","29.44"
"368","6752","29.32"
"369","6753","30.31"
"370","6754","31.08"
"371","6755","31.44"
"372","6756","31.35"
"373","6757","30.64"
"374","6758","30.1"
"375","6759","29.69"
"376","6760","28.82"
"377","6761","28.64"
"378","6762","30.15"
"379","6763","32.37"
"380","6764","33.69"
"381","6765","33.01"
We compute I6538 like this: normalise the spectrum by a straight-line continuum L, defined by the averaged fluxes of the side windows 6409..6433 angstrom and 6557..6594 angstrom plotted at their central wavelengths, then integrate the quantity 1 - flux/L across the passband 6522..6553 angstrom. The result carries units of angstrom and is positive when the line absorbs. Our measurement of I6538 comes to -2.0 angstrom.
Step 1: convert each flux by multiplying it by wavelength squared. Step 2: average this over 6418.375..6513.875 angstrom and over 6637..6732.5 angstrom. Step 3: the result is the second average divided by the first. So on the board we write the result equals 1.1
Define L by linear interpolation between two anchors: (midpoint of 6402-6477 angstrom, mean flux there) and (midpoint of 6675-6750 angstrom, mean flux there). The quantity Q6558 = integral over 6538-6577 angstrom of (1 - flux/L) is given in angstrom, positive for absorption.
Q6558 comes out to -1.4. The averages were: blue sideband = 32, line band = 32.9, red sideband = 31.5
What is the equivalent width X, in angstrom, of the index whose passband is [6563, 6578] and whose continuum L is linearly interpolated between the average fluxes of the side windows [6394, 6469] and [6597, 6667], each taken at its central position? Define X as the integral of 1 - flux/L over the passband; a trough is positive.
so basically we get 0.8 angstrom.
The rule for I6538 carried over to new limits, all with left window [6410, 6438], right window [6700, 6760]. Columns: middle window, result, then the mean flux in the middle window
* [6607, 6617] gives -0.6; 33.4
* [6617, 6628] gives -0.2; 32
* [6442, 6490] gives -1.1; 32.5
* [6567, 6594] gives -0.2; 31.7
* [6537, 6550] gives -0.9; 33.7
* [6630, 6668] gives -1.4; 32.5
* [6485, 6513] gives 0.0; 31.7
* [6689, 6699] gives 0.0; 31.3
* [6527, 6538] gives -1.1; 34.8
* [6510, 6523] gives -1.0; 34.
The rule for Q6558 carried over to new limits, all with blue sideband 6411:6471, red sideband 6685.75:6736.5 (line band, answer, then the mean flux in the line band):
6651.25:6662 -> -0.5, 33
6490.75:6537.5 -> -2.1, 33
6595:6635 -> -1.4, 32.6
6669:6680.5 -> -0.7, 33.3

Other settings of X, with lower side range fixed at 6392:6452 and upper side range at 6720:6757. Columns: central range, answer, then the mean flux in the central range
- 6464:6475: -0.38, 32.3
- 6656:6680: -1.37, 32.5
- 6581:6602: -0.95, 32.3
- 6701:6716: -0.76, 32.2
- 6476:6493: -0.82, 32.7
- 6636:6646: -0.63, 32.8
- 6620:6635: -0.55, 32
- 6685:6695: -0.23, 31.4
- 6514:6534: -2.11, 34.3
